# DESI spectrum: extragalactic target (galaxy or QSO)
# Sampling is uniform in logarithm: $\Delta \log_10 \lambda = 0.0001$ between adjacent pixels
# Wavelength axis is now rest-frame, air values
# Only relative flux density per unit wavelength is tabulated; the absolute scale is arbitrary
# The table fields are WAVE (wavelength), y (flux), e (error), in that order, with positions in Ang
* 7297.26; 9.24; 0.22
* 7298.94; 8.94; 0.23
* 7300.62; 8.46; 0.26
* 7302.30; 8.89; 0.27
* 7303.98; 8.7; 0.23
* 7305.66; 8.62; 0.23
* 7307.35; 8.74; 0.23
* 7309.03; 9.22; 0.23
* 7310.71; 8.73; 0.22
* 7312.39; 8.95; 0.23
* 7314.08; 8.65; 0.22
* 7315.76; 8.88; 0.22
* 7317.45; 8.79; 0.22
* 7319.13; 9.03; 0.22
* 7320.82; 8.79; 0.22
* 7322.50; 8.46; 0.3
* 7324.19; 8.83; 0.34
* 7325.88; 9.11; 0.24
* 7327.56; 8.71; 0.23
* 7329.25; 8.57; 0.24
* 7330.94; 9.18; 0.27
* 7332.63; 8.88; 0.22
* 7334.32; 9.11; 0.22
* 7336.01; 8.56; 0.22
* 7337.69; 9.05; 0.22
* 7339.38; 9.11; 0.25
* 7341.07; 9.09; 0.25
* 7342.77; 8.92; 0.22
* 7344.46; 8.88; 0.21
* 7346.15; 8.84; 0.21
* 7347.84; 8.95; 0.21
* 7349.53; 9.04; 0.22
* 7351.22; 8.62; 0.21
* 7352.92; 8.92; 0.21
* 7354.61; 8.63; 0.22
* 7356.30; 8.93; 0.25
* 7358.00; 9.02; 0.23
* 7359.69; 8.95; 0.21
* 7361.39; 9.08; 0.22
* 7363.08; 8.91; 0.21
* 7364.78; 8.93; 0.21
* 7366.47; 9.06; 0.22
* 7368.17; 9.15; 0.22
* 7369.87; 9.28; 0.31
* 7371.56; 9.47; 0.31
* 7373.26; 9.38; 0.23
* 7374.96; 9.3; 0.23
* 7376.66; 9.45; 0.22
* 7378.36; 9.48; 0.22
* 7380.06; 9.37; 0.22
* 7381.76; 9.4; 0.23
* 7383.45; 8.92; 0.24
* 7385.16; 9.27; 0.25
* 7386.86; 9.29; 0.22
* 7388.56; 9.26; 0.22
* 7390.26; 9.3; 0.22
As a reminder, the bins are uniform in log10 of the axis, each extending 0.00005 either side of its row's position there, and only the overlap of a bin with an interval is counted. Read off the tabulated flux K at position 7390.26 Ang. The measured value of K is 9.3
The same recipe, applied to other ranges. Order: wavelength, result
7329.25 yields 8.57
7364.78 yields 8.93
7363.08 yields 8.91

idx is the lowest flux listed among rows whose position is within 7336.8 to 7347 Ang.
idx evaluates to 8.84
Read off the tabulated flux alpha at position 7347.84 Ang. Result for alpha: 8.95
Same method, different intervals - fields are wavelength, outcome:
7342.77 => 8.92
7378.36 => 9.48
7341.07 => 9.09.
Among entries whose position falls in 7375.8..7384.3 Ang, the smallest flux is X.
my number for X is 8.92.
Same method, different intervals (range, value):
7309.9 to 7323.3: 8.46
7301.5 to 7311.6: 8.62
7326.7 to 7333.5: 8.57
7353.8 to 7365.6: 8.63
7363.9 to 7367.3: 8.93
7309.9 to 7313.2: 8.73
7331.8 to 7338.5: 8.56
